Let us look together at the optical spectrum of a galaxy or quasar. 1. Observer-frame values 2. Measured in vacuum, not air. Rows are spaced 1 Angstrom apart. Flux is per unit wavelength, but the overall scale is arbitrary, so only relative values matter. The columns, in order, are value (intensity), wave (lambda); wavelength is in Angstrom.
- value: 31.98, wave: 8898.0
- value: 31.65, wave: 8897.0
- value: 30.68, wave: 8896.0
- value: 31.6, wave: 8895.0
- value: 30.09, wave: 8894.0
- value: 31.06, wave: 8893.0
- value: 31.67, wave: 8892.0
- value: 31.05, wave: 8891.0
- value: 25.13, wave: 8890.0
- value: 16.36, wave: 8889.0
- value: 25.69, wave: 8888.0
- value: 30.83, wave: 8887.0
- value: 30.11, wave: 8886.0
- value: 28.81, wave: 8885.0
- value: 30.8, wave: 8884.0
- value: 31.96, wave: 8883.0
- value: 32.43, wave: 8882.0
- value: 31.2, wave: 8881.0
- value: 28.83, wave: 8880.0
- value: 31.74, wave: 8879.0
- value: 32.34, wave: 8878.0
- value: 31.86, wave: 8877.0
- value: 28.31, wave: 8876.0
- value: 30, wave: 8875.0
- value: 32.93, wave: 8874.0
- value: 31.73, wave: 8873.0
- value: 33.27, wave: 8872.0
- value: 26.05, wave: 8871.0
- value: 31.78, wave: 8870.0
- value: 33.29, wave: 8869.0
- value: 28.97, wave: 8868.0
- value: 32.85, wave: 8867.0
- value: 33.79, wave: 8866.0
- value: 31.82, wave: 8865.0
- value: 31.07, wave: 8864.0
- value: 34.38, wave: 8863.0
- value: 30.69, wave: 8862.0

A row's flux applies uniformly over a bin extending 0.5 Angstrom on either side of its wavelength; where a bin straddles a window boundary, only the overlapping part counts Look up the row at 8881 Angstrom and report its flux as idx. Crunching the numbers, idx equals 31.2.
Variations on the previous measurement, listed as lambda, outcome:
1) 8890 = 25.13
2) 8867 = 32.85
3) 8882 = 32.43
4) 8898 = 31.98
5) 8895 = 31.6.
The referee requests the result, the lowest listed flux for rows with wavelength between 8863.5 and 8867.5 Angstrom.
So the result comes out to 31.07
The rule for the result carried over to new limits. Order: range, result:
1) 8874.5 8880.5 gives 28.31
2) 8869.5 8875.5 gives 26.05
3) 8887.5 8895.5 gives 16.36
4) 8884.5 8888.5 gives 25.69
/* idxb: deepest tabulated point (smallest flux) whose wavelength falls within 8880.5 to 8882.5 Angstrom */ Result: 31.2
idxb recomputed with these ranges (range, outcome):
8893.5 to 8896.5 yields 30.09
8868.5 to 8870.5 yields 31.78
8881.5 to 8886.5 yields 28.81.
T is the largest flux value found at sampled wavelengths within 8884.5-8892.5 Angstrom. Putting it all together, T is 31.67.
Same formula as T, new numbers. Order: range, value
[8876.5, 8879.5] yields 32.34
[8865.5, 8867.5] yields 33.79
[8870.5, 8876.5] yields 33.27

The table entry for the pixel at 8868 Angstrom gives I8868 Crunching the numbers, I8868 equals 28.97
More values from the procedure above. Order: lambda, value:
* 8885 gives 28.81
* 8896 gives 30.68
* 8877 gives 31.86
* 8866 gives 33.79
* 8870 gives 31.78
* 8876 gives 28.31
